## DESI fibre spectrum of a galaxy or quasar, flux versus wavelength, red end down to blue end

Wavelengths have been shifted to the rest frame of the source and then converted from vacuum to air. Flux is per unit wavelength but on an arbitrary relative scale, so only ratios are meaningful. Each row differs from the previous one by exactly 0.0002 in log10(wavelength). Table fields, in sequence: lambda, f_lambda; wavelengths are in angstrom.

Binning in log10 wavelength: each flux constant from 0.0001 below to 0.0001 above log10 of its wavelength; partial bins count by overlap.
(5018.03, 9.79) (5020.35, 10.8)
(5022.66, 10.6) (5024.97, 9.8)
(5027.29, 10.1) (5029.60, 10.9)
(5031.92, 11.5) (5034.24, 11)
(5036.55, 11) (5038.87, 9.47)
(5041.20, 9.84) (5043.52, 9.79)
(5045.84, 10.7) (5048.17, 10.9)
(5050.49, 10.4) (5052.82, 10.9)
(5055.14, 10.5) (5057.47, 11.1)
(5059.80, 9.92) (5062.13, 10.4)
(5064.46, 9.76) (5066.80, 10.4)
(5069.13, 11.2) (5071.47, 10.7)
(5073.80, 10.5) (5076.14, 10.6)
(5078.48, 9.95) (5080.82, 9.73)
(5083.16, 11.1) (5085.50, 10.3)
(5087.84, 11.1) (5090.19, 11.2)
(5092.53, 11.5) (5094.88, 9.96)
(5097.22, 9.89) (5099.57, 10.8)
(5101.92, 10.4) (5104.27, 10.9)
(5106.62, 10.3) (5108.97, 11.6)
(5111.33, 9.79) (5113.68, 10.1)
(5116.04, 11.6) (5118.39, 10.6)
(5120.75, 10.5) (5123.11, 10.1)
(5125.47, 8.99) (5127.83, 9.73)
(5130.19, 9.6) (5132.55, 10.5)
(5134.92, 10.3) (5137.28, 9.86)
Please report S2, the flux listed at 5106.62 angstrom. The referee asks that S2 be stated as 10.3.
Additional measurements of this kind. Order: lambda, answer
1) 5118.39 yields 10.6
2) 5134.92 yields 10.3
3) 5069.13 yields 11.2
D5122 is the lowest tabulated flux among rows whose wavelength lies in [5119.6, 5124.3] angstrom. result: 10.1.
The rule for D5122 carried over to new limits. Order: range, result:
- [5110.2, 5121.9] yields 9.79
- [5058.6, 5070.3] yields 9.76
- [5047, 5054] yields 10.4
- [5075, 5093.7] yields 9.73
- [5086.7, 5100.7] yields 9.89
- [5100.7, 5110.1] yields 10.3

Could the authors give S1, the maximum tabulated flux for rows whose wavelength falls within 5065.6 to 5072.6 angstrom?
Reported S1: 11.2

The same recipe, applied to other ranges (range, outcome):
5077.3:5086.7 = 11.1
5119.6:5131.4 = 10.5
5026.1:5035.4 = 11.5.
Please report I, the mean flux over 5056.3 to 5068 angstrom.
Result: 10.3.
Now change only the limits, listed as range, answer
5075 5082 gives 10.1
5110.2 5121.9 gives 10.5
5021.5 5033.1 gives 10.6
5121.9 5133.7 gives 9.79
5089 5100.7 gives 10.7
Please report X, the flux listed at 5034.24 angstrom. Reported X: 11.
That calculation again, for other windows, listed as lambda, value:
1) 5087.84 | 11.1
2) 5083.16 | 11.1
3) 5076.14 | 10.6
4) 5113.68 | 10.1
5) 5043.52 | 9.79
